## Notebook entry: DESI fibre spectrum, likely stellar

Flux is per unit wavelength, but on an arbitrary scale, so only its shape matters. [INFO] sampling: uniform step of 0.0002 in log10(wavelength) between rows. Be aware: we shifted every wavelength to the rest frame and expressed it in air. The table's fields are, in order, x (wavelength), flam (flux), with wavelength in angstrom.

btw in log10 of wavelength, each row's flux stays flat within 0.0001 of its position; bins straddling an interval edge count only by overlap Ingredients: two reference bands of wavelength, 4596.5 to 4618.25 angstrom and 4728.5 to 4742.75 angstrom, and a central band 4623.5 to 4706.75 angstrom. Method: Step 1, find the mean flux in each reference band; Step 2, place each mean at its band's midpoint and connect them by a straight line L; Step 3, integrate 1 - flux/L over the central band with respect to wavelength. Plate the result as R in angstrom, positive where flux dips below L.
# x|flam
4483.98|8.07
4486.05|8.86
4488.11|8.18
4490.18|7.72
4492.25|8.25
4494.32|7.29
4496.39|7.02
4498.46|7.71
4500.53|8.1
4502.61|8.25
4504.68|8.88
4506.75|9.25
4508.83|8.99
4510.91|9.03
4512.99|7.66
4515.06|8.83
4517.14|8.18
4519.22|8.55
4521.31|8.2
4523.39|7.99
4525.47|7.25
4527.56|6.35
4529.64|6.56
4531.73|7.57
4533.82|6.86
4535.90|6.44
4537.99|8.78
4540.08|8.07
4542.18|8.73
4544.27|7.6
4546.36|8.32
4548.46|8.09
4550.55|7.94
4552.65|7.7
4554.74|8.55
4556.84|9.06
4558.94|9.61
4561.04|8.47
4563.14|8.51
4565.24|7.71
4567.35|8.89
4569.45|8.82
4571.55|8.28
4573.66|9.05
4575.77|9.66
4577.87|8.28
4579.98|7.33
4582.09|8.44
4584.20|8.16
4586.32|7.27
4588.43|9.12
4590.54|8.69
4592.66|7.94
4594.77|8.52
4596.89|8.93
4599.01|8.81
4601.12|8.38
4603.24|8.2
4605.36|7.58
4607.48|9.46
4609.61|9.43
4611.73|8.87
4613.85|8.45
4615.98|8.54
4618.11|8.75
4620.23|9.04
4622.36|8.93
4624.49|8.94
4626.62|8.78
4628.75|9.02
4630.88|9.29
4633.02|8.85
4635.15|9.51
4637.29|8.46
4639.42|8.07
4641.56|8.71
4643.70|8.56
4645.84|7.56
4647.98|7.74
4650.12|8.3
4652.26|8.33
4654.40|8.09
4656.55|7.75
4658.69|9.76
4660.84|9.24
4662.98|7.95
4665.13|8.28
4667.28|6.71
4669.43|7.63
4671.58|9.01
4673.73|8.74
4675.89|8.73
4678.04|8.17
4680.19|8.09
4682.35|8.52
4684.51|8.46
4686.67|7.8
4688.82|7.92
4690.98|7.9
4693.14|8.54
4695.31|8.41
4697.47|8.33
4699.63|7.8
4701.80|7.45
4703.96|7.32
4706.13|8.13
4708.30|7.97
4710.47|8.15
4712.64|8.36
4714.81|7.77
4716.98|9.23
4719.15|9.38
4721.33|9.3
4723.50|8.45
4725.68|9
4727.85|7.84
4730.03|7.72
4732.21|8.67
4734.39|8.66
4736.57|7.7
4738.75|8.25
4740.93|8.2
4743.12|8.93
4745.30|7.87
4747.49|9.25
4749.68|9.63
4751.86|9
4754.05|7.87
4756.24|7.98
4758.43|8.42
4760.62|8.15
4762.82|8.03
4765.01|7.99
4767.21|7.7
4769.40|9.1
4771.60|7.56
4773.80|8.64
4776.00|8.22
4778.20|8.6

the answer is 1.3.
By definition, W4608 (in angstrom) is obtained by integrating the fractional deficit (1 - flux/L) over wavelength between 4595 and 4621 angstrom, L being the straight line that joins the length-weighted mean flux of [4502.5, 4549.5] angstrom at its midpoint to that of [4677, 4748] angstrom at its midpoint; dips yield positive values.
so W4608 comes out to -1.8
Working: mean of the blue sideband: 8.01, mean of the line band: 8.69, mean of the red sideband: 8.28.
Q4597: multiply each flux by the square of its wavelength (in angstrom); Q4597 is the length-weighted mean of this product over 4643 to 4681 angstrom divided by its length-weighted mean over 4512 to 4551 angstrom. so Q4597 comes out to 1.12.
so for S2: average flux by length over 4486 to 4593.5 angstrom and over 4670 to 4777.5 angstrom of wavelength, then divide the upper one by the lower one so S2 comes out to 1.0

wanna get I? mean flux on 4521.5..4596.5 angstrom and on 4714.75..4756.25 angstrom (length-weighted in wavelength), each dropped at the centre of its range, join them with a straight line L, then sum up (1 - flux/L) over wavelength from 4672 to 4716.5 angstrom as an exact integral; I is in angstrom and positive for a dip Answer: 1.6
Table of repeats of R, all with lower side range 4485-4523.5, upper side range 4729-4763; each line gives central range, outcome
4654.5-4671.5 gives 0.3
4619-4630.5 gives -0.9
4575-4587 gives 0.2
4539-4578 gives -0.9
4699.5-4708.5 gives 0.7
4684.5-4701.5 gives 0.6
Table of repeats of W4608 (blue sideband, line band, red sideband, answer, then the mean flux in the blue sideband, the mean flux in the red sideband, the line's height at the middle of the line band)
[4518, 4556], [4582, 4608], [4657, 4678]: -1.1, 7.76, 8.42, 8.05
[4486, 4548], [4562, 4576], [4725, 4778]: -1.0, 7.97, 8.35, 8.05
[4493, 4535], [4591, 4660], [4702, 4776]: -4.0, 7.92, 8.36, 8.14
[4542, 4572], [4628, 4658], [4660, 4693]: -0.7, 8.42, 8.21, 8.27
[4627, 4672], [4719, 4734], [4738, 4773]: -0.3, 8.42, 8.37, 8.38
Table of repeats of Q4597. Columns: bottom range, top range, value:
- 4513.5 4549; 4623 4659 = 1.15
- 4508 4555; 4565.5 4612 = 1.11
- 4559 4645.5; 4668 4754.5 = 1.02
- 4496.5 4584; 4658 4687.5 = 1.08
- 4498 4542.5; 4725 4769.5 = 1.15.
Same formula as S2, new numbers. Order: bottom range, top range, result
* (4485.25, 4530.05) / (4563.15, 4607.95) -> 1.05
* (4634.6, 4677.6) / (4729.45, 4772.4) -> 1.00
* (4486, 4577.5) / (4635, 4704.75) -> 1.01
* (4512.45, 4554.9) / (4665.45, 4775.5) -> 1.06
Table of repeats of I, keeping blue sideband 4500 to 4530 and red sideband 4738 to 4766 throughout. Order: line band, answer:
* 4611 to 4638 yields -1.93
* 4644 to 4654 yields 0.34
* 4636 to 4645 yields -0.15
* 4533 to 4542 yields 0.58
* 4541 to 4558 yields -0.09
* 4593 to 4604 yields -0.36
